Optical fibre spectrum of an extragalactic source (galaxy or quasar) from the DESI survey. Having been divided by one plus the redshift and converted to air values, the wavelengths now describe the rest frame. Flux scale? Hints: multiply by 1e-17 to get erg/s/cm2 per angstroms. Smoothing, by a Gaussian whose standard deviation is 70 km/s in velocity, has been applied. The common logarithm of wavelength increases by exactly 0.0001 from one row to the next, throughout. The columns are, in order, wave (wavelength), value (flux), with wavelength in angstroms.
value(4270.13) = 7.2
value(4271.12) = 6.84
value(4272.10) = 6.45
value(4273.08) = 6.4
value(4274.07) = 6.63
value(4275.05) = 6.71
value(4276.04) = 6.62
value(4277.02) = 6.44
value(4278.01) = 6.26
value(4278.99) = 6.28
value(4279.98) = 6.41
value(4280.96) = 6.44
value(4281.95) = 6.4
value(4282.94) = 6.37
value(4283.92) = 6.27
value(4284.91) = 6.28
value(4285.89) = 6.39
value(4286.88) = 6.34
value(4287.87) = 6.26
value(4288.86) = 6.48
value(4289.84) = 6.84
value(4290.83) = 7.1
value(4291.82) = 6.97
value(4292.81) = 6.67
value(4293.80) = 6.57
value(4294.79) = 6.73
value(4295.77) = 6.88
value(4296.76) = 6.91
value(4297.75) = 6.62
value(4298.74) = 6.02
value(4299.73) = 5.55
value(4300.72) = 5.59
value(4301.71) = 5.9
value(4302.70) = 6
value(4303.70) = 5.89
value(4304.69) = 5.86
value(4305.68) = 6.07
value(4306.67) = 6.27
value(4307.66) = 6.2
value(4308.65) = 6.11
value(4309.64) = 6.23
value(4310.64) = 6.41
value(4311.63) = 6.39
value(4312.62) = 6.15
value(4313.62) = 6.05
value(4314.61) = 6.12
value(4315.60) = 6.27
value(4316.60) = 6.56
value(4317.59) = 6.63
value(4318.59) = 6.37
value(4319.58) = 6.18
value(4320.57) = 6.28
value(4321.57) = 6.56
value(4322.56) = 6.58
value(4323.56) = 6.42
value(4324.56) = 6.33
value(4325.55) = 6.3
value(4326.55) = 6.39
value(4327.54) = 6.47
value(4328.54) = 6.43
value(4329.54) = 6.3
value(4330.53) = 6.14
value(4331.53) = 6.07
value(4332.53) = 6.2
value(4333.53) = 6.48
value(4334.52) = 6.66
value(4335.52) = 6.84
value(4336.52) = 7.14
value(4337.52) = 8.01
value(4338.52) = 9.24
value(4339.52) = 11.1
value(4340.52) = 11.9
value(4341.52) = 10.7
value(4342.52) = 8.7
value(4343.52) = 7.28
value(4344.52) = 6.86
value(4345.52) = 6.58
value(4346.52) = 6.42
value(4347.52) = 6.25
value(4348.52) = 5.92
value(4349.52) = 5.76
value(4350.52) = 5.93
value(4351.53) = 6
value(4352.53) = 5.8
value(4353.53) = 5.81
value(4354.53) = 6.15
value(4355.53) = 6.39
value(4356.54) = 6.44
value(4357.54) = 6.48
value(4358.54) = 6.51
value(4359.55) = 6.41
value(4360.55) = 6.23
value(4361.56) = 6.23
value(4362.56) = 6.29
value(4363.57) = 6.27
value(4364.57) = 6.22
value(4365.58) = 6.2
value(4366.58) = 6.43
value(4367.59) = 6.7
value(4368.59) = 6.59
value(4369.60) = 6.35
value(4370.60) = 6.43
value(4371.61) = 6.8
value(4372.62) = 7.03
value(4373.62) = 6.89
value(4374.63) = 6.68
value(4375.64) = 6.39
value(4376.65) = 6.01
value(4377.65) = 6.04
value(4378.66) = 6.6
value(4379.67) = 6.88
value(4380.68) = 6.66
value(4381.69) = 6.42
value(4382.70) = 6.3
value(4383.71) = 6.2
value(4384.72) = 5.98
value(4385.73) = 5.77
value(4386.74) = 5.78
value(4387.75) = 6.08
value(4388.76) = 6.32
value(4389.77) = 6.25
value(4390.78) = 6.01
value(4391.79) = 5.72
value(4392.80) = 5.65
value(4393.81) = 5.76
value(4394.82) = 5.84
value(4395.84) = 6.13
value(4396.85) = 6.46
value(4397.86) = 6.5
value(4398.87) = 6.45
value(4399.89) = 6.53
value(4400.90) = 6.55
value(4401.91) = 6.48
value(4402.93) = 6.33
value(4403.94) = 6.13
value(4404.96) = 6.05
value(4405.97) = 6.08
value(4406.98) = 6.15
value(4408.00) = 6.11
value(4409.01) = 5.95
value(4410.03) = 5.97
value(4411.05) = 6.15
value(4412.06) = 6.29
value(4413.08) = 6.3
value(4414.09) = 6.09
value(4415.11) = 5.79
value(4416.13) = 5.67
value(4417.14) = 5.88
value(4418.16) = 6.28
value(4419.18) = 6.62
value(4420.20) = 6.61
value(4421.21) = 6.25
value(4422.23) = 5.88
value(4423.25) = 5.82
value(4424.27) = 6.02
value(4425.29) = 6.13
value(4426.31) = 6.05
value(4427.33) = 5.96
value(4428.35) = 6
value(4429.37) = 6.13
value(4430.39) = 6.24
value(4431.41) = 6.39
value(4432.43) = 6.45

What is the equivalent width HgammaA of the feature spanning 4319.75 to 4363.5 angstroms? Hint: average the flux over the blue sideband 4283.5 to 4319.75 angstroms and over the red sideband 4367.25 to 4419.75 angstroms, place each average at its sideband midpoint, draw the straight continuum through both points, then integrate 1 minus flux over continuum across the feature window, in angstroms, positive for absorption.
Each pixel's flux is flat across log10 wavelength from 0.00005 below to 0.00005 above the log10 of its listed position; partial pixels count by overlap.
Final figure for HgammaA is -3.9 angstroms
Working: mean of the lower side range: 6.33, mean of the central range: 6.85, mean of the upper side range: 6.25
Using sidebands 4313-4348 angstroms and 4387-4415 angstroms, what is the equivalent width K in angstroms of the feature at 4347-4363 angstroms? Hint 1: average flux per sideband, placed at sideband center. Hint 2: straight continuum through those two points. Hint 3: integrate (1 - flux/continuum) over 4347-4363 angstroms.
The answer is 1.4 angstroms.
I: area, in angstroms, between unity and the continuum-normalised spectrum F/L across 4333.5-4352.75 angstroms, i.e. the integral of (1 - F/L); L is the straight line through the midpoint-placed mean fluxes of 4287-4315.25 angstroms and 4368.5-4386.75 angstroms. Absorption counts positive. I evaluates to -3.5 angstroms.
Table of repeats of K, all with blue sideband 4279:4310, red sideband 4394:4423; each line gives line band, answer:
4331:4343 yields -3.7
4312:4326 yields -0.1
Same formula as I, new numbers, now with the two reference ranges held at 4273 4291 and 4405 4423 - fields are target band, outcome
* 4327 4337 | -0.2 angstroms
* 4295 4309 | 0.6 angstroms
